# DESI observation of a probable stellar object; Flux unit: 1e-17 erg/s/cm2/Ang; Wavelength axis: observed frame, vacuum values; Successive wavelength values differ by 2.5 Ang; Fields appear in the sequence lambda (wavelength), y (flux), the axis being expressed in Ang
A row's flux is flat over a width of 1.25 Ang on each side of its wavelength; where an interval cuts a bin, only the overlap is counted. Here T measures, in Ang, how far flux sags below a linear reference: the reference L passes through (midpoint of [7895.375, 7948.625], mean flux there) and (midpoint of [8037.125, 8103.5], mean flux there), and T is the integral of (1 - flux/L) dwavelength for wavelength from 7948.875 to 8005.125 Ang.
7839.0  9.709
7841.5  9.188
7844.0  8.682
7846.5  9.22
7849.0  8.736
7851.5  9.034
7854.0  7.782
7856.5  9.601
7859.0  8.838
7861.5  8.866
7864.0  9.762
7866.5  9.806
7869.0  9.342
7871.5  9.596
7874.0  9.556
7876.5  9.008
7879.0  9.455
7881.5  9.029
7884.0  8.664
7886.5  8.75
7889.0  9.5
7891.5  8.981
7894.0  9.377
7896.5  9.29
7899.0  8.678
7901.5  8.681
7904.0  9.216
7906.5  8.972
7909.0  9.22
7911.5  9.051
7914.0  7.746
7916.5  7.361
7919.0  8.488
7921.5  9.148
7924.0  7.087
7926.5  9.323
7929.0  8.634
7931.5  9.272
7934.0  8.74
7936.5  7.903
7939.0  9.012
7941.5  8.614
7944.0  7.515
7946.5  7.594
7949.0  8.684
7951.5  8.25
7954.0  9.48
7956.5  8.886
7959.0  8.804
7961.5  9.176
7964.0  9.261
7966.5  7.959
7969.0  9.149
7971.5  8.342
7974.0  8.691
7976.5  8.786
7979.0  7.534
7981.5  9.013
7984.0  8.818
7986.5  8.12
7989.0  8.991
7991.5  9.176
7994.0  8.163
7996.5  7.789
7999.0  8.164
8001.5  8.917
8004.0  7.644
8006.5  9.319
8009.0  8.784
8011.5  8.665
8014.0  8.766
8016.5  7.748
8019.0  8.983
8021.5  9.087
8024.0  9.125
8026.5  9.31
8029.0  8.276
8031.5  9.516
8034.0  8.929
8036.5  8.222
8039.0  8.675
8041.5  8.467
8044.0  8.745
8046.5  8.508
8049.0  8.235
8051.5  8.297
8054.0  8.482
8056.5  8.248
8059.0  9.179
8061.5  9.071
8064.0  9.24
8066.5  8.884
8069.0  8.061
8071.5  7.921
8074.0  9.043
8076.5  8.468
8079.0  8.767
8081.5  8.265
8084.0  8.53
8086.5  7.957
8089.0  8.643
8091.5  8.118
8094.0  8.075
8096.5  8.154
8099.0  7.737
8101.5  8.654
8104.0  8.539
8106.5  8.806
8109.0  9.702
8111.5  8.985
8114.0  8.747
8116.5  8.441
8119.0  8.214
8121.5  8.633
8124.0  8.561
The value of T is -0.5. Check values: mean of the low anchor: 8.55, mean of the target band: 8.6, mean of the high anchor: 8.48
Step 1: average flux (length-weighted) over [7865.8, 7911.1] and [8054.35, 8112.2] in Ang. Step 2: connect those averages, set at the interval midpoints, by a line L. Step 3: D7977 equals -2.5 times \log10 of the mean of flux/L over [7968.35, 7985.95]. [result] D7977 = 0.04 mag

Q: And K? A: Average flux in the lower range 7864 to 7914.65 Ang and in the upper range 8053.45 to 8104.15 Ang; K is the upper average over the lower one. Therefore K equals 0.93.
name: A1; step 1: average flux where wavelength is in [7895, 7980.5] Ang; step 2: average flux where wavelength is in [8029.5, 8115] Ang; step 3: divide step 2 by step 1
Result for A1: 1.00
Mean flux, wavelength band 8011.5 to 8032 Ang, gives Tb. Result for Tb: 8.82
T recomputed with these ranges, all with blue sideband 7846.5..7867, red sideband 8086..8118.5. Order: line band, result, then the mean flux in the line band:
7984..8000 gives 0.6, 8.44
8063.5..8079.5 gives 0.0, 8.59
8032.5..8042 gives 0.0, 8.61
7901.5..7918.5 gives 0.6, 8.6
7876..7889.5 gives -0.1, 9.05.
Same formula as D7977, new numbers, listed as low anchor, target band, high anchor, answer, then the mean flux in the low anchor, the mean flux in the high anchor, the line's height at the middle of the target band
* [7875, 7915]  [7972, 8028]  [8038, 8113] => 0.01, 8.99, 8.55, 8.73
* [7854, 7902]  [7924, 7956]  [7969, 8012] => 0.04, 9.17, 8.54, 8.82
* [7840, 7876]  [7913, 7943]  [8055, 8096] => 0.06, 9.14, 8.52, 8.94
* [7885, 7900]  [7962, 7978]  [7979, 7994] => 0.00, 9.1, 8.66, 8.74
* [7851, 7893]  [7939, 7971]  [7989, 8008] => 0.01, 9.15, 8.49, 8.72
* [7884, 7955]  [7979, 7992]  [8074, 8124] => -0.01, 8.66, 8.51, 8.61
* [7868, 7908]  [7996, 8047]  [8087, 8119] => 0.01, 9.13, 8.52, 8.75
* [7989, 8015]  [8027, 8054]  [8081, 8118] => -0.01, 8.56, 8.49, 8.53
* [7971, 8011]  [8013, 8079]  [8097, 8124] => -0.01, 8.52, 8.63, 8.57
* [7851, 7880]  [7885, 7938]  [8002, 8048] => 0.04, 9.22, 8.71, 9.08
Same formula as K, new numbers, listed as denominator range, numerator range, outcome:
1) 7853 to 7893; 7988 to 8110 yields 0.94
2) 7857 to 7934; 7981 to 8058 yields 0.96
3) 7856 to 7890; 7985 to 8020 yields 0.92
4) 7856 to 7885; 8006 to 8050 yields 0.94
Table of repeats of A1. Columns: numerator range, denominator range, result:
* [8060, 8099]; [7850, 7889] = 0.92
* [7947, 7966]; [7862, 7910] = 0.96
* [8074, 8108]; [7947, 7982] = 0.97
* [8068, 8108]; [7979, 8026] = 0.97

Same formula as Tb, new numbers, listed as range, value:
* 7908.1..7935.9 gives 8.53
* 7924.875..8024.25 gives 8.61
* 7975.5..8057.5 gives 8.59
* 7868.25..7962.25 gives 8.79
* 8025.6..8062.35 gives 8.67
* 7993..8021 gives 8.47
